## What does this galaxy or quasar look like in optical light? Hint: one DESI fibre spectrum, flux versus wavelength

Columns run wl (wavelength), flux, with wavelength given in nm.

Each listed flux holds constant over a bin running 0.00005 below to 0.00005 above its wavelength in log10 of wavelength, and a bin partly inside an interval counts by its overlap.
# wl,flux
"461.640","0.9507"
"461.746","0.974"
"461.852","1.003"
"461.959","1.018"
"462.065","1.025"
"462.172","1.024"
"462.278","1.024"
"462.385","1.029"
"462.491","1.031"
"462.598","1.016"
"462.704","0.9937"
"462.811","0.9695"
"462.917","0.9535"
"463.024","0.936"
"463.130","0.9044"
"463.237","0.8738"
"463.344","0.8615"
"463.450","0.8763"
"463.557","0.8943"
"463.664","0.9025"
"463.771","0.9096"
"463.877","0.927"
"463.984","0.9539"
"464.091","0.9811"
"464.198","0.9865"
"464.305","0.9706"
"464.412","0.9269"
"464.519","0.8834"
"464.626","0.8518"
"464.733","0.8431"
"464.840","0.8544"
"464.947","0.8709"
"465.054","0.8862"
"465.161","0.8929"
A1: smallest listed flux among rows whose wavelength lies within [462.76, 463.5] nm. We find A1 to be 0.8615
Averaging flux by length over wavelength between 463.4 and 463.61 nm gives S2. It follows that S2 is 0.884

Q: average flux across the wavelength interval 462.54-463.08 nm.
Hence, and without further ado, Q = 0.974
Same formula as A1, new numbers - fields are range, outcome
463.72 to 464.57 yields 0.8834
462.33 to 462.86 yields 0.9695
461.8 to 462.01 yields 1.003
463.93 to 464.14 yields 0.9539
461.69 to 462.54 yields 0.974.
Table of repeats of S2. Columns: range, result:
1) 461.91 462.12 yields 1.02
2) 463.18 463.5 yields 0.871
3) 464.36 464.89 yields 0.872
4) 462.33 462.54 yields 1.03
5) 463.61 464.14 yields 0.934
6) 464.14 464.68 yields 0.924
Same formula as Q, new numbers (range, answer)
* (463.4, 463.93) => 0.902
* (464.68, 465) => 0.856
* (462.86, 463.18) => 0.934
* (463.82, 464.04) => 0.942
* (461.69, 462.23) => 1.01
